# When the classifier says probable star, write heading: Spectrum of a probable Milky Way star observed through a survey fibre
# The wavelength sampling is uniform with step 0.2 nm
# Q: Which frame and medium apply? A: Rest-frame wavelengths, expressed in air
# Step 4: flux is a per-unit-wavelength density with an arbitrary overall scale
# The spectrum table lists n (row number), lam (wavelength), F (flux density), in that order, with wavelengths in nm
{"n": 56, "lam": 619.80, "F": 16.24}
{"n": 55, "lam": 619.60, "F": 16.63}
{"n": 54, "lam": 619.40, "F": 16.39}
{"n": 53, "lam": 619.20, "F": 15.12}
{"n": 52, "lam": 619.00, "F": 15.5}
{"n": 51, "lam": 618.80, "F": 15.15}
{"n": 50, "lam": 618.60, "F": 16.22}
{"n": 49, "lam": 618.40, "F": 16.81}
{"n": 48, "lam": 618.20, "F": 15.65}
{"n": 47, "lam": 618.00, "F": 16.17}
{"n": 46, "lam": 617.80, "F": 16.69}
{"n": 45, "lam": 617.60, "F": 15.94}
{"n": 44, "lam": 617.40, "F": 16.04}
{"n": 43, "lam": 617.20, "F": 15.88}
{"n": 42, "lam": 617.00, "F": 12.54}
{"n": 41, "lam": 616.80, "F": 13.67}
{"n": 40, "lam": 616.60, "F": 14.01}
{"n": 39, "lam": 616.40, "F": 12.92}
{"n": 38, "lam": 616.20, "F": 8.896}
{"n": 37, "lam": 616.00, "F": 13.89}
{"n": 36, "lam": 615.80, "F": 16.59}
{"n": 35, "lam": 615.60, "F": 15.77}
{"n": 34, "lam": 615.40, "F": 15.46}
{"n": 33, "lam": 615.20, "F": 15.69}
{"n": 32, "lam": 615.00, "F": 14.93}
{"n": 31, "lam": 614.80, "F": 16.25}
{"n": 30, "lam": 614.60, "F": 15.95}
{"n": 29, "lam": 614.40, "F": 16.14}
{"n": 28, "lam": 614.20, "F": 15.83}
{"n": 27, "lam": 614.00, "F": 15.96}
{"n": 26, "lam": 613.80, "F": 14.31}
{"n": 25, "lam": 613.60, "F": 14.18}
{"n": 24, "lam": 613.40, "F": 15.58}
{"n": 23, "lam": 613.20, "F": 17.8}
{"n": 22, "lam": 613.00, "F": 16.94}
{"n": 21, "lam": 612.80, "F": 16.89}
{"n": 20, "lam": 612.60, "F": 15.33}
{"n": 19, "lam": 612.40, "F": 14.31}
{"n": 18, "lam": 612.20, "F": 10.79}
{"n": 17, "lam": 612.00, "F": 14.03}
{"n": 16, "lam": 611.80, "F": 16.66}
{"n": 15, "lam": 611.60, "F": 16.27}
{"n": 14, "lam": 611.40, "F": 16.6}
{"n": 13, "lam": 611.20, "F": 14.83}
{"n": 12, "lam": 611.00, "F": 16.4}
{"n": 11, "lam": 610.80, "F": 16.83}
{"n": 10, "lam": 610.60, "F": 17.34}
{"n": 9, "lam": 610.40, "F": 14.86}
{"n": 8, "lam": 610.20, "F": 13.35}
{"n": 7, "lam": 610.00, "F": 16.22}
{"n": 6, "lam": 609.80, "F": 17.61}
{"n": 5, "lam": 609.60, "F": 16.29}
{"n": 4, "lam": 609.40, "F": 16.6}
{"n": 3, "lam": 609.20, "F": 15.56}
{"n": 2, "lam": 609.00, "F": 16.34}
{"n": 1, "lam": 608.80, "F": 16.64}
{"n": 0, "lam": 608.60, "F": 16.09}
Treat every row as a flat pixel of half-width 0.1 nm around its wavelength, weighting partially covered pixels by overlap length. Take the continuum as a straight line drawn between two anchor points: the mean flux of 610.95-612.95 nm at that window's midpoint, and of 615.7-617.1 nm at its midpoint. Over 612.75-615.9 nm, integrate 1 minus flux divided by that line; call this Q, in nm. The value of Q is -0.39 nm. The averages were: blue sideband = 15.2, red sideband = 13.2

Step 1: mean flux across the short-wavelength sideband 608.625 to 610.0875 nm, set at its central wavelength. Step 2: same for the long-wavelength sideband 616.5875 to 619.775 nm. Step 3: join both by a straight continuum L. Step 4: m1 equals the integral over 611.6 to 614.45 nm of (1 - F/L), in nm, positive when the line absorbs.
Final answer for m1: 0.13 nm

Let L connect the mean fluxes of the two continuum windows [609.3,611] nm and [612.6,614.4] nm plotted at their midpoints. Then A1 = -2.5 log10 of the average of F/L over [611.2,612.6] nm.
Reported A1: 0.09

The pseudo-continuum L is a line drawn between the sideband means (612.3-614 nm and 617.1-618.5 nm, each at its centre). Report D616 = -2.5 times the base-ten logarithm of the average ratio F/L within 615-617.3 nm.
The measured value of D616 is 0.13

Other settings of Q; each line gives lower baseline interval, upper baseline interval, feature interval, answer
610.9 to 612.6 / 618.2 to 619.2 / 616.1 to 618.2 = 0.17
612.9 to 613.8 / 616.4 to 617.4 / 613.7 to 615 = -0.02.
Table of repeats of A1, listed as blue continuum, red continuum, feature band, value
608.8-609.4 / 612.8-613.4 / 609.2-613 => 0.06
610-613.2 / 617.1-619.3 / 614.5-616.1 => 0.01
